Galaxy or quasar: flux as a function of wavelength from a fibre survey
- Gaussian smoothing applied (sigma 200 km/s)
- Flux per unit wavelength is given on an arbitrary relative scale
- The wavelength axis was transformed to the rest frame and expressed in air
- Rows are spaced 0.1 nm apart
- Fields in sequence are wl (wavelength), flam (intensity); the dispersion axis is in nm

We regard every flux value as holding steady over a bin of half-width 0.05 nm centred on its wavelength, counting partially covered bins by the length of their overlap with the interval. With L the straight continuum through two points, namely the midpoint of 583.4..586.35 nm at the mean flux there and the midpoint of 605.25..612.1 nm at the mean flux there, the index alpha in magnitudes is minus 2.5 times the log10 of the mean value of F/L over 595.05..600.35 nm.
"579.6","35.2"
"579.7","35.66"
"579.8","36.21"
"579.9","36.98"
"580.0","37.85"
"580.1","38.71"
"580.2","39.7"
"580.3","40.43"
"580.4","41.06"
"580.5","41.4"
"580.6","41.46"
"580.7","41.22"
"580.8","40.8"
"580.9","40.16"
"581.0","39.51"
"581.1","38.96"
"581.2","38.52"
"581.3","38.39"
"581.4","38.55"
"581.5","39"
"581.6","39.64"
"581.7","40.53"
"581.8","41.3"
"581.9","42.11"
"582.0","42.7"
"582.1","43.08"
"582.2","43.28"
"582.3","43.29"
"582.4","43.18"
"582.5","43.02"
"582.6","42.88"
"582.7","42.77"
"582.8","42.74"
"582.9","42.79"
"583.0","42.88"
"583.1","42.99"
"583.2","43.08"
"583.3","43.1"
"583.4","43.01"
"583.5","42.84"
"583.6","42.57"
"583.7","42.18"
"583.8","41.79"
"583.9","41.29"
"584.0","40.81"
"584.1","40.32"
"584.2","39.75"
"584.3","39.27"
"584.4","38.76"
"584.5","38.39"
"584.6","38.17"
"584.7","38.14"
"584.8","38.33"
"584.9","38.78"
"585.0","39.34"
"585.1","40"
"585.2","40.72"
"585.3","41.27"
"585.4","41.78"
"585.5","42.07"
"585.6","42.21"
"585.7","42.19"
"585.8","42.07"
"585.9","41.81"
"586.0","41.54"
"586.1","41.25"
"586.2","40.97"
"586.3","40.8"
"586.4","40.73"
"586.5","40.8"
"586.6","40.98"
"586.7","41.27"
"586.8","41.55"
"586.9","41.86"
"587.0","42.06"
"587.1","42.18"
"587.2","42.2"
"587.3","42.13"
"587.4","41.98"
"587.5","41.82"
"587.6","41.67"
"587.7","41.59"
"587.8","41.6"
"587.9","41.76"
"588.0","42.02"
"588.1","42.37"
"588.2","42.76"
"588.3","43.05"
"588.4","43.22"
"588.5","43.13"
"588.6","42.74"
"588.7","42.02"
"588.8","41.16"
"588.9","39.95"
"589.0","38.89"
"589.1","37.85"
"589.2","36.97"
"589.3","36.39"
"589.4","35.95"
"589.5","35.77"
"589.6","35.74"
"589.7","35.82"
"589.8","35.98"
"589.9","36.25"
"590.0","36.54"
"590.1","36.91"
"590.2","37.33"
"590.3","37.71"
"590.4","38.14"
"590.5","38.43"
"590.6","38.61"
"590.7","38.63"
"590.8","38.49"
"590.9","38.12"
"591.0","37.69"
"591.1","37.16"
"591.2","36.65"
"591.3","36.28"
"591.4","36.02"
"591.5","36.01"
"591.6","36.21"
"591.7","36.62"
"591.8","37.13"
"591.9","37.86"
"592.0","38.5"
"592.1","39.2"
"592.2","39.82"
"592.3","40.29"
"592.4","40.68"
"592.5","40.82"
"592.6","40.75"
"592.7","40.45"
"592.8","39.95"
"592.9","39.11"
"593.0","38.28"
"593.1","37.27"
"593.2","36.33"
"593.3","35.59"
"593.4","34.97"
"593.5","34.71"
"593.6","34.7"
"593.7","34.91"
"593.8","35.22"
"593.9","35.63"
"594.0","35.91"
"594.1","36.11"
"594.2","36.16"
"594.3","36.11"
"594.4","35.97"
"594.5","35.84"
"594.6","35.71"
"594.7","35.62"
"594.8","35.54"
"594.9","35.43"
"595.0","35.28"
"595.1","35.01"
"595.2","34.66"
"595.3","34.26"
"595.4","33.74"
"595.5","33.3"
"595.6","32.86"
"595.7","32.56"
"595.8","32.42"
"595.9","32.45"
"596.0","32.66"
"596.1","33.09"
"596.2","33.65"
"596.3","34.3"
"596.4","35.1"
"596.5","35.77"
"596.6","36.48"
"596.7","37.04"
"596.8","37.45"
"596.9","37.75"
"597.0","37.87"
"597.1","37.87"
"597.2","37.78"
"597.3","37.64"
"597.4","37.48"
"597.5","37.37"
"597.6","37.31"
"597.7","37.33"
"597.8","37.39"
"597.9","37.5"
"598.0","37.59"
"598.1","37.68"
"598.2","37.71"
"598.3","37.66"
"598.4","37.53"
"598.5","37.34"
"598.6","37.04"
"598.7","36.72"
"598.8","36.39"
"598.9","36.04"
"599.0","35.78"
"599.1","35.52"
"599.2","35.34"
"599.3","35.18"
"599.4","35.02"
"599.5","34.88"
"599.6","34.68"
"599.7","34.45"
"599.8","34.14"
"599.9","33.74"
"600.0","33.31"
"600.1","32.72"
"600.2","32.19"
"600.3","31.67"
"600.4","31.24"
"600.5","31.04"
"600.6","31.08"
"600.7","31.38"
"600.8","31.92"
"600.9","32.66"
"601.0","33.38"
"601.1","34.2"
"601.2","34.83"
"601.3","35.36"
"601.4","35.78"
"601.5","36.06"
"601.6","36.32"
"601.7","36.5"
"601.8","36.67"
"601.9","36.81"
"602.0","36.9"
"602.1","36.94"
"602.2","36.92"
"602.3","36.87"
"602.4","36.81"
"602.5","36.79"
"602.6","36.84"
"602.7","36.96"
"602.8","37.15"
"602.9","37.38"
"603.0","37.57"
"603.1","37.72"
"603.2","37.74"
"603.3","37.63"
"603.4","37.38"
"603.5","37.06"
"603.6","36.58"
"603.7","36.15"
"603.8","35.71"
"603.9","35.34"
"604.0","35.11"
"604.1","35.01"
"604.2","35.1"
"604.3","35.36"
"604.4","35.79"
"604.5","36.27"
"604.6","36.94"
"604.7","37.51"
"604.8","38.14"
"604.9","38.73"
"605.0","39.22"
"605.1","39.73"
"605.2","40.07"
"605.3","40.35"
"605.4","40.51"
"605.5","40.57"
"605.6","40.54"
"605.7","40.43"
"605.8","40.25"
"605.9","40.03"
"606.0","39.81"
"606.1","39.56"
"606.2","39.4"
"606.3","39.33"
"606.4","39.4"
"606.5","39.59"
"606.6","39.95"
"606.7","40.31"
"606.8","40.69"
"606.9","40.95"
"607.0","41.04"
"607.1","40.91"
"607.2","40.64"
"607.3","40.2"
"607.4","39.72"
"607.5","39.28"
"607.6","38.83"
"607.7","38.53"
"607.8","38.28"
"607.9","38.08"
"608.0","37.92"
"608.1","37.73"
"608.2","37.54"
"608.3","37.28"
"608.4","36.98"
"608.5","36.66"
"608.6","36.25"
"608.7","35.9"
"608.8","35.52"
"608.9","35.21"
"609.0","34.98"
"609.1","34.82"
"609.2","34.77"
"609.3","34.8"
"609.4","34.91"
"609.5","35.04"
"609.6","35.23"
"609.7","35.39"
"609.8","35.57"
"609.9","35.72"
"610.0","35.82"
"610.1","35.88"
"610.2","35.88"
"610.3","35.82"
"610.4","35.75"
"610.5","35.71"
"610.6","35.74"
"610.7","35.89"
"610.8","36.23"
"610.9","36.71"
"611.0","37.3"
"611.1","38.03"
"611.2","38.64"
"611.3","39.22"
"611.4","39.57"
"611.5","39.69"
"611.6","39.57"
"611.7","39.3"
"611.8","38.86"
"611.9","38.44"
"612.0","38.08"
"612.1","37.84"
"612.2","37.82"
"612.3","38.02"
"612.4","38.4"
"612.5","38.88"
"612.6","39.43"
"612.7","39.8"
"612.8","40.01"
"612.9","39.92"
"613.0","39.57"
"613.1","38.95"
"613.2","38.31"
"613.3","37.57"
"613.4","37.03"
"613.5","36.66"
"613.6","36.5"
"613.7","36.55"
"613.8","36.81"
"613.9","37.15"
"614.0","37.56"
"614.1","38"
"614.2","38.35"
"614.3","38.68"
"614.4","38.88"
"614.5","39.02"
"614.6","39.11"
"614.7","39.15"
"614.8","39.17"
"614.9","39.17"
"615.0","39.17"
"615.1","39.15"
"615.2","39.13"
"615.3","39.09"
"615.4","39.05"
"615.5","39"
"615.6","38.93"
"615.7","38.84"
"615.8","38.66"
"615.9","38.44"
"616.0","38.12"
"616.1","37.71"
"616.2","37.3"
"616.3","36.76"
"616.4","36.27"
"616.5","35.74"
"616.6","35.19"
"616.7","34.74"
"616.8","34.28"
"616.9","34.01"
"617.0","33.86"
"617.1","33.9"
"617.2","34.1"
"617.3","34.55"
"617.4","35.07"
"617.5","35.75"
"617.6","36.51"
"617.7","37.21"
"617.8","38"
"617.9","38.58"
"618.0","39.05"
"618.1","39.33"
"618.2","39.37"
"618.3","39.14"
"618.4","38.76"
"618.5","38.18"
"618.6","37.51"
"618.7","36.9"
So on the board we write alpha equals 0.109 mag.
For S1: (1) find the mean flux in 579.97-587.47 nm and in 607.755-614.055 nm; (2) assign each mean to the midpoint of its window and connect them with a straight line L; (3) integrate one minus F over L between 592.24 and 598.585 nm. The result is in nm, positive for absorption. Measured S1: 0.50 nm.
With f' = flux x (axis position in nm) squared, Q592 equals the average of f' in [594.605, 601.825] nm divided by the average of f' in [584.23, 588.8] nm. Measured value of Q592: 0.89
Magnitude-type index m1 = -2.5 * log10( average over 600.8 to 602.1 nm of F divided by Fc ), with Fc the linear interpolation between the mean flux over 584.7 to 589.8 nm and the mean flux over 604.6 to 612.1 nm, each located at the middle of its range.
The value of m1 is 0.10 mag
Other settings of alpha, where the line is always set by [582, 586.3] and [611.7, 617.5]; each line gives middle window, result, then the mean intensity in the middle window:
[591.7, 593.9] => 0.07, 37.8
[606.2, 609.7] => 0.02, 37.8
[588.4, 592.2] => 0.08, 37.9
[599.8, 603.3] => 0.12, 35.1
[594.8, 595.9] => 0.18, 34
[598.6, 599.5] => 0.11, 35.8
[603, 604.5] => 0.08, 36.3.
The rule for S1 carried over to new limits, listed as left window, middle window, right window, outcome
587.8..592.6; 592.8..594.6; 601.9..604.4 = 0.09 nm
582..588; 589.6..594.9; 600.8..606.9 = 0.37 nm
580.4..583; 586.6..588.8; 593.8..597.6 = -0.19 nm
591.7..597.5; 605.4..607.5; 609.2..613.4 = -0.17 nm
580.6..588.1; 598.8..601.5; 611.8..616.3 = 0.40 nm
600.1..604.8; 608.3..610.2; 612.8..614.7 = 0.08 nm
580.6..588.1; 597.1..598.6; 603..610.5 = 0.06 nm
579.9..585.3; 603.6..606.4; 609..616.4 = 0.02 nm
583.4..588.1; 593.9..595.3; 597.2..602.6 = 0.07 nm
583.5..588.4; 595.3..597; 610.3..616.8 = 0.23 nm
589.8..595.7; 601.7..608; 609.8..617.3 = -0.16 nm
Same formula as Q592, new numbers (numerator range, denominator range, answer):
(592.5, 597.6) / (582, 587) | 0.90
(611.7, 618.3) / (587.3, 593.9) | 1.06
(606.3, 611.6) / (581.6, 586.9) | 0.98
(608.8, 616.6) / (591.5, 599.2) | 1.09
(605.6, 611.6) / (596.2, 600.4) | 1.09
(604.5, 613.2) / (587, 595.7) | 1.07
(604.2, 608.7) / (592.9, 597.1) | 1.15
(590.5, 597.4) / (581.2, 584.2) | 0.91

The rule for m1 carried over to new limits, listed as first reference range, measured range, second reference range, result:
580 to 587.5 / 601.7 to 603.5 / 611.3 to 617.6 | 0.056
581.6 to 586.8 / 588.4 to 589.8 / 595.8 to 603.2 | 0.023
